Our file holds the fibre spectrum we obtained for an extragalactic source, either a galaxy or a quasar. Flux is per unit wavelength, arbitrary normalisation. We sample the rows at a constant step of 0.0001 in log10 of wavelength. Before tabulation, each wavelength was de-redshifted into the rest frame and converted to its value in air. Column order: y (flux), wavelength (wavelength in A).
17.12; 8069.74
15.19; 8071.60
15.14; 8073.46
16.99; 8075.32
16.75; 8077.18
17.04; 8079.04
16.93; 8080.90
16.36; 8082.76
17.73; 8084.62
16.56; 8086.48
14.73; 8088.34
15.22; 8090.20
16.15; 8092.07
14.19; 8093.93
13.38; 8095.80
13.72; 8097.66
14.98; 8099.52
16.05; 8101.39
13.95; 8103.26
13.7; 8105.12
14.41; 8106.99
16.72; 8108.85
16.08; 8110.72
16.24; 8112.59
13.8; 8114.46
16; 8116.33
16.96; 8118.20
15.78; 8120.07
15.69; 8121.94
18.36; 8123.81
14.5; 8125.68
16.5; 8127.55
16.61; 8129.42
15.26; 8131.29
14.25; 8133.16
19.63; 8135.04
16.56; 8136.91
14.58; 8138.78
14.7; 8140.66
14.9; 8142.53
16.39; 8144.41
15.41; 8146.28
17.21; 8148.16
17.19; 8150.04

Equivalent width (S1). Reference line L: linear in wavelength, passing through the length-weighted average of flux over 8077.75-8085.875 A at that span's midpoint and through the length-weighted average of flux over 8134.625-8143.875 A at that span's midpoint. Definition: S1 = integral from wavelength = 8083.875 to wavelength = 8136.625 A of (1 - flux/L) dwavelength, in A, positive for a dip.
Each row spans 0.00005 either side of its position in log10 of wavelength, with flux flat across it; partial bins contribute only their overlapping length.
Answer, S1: 2.6 A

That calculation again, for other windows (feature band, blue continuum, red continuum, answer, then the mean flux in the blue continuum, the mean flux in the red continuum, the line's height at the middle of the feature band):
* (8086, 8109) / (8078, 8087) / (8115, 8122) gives 2.4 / 16.9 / 16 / 16.6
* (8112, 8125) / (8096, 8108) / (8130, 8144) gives -0.9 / 14.4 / 15.7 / 15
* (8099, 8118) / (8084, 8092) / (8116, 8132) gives 1.0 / 16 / 16.2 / 16.1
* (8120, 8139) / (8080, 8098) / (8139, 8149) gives -0.8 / 15.6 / 15.6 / 15.6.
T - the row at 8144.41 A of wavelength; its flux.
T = 16.39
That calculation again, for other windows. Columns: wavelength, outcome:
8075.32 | 16.99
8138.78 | 14.58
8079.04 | 17.04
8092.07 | 16.15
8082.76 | 16.36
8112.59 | 16.24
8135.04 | 19.63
